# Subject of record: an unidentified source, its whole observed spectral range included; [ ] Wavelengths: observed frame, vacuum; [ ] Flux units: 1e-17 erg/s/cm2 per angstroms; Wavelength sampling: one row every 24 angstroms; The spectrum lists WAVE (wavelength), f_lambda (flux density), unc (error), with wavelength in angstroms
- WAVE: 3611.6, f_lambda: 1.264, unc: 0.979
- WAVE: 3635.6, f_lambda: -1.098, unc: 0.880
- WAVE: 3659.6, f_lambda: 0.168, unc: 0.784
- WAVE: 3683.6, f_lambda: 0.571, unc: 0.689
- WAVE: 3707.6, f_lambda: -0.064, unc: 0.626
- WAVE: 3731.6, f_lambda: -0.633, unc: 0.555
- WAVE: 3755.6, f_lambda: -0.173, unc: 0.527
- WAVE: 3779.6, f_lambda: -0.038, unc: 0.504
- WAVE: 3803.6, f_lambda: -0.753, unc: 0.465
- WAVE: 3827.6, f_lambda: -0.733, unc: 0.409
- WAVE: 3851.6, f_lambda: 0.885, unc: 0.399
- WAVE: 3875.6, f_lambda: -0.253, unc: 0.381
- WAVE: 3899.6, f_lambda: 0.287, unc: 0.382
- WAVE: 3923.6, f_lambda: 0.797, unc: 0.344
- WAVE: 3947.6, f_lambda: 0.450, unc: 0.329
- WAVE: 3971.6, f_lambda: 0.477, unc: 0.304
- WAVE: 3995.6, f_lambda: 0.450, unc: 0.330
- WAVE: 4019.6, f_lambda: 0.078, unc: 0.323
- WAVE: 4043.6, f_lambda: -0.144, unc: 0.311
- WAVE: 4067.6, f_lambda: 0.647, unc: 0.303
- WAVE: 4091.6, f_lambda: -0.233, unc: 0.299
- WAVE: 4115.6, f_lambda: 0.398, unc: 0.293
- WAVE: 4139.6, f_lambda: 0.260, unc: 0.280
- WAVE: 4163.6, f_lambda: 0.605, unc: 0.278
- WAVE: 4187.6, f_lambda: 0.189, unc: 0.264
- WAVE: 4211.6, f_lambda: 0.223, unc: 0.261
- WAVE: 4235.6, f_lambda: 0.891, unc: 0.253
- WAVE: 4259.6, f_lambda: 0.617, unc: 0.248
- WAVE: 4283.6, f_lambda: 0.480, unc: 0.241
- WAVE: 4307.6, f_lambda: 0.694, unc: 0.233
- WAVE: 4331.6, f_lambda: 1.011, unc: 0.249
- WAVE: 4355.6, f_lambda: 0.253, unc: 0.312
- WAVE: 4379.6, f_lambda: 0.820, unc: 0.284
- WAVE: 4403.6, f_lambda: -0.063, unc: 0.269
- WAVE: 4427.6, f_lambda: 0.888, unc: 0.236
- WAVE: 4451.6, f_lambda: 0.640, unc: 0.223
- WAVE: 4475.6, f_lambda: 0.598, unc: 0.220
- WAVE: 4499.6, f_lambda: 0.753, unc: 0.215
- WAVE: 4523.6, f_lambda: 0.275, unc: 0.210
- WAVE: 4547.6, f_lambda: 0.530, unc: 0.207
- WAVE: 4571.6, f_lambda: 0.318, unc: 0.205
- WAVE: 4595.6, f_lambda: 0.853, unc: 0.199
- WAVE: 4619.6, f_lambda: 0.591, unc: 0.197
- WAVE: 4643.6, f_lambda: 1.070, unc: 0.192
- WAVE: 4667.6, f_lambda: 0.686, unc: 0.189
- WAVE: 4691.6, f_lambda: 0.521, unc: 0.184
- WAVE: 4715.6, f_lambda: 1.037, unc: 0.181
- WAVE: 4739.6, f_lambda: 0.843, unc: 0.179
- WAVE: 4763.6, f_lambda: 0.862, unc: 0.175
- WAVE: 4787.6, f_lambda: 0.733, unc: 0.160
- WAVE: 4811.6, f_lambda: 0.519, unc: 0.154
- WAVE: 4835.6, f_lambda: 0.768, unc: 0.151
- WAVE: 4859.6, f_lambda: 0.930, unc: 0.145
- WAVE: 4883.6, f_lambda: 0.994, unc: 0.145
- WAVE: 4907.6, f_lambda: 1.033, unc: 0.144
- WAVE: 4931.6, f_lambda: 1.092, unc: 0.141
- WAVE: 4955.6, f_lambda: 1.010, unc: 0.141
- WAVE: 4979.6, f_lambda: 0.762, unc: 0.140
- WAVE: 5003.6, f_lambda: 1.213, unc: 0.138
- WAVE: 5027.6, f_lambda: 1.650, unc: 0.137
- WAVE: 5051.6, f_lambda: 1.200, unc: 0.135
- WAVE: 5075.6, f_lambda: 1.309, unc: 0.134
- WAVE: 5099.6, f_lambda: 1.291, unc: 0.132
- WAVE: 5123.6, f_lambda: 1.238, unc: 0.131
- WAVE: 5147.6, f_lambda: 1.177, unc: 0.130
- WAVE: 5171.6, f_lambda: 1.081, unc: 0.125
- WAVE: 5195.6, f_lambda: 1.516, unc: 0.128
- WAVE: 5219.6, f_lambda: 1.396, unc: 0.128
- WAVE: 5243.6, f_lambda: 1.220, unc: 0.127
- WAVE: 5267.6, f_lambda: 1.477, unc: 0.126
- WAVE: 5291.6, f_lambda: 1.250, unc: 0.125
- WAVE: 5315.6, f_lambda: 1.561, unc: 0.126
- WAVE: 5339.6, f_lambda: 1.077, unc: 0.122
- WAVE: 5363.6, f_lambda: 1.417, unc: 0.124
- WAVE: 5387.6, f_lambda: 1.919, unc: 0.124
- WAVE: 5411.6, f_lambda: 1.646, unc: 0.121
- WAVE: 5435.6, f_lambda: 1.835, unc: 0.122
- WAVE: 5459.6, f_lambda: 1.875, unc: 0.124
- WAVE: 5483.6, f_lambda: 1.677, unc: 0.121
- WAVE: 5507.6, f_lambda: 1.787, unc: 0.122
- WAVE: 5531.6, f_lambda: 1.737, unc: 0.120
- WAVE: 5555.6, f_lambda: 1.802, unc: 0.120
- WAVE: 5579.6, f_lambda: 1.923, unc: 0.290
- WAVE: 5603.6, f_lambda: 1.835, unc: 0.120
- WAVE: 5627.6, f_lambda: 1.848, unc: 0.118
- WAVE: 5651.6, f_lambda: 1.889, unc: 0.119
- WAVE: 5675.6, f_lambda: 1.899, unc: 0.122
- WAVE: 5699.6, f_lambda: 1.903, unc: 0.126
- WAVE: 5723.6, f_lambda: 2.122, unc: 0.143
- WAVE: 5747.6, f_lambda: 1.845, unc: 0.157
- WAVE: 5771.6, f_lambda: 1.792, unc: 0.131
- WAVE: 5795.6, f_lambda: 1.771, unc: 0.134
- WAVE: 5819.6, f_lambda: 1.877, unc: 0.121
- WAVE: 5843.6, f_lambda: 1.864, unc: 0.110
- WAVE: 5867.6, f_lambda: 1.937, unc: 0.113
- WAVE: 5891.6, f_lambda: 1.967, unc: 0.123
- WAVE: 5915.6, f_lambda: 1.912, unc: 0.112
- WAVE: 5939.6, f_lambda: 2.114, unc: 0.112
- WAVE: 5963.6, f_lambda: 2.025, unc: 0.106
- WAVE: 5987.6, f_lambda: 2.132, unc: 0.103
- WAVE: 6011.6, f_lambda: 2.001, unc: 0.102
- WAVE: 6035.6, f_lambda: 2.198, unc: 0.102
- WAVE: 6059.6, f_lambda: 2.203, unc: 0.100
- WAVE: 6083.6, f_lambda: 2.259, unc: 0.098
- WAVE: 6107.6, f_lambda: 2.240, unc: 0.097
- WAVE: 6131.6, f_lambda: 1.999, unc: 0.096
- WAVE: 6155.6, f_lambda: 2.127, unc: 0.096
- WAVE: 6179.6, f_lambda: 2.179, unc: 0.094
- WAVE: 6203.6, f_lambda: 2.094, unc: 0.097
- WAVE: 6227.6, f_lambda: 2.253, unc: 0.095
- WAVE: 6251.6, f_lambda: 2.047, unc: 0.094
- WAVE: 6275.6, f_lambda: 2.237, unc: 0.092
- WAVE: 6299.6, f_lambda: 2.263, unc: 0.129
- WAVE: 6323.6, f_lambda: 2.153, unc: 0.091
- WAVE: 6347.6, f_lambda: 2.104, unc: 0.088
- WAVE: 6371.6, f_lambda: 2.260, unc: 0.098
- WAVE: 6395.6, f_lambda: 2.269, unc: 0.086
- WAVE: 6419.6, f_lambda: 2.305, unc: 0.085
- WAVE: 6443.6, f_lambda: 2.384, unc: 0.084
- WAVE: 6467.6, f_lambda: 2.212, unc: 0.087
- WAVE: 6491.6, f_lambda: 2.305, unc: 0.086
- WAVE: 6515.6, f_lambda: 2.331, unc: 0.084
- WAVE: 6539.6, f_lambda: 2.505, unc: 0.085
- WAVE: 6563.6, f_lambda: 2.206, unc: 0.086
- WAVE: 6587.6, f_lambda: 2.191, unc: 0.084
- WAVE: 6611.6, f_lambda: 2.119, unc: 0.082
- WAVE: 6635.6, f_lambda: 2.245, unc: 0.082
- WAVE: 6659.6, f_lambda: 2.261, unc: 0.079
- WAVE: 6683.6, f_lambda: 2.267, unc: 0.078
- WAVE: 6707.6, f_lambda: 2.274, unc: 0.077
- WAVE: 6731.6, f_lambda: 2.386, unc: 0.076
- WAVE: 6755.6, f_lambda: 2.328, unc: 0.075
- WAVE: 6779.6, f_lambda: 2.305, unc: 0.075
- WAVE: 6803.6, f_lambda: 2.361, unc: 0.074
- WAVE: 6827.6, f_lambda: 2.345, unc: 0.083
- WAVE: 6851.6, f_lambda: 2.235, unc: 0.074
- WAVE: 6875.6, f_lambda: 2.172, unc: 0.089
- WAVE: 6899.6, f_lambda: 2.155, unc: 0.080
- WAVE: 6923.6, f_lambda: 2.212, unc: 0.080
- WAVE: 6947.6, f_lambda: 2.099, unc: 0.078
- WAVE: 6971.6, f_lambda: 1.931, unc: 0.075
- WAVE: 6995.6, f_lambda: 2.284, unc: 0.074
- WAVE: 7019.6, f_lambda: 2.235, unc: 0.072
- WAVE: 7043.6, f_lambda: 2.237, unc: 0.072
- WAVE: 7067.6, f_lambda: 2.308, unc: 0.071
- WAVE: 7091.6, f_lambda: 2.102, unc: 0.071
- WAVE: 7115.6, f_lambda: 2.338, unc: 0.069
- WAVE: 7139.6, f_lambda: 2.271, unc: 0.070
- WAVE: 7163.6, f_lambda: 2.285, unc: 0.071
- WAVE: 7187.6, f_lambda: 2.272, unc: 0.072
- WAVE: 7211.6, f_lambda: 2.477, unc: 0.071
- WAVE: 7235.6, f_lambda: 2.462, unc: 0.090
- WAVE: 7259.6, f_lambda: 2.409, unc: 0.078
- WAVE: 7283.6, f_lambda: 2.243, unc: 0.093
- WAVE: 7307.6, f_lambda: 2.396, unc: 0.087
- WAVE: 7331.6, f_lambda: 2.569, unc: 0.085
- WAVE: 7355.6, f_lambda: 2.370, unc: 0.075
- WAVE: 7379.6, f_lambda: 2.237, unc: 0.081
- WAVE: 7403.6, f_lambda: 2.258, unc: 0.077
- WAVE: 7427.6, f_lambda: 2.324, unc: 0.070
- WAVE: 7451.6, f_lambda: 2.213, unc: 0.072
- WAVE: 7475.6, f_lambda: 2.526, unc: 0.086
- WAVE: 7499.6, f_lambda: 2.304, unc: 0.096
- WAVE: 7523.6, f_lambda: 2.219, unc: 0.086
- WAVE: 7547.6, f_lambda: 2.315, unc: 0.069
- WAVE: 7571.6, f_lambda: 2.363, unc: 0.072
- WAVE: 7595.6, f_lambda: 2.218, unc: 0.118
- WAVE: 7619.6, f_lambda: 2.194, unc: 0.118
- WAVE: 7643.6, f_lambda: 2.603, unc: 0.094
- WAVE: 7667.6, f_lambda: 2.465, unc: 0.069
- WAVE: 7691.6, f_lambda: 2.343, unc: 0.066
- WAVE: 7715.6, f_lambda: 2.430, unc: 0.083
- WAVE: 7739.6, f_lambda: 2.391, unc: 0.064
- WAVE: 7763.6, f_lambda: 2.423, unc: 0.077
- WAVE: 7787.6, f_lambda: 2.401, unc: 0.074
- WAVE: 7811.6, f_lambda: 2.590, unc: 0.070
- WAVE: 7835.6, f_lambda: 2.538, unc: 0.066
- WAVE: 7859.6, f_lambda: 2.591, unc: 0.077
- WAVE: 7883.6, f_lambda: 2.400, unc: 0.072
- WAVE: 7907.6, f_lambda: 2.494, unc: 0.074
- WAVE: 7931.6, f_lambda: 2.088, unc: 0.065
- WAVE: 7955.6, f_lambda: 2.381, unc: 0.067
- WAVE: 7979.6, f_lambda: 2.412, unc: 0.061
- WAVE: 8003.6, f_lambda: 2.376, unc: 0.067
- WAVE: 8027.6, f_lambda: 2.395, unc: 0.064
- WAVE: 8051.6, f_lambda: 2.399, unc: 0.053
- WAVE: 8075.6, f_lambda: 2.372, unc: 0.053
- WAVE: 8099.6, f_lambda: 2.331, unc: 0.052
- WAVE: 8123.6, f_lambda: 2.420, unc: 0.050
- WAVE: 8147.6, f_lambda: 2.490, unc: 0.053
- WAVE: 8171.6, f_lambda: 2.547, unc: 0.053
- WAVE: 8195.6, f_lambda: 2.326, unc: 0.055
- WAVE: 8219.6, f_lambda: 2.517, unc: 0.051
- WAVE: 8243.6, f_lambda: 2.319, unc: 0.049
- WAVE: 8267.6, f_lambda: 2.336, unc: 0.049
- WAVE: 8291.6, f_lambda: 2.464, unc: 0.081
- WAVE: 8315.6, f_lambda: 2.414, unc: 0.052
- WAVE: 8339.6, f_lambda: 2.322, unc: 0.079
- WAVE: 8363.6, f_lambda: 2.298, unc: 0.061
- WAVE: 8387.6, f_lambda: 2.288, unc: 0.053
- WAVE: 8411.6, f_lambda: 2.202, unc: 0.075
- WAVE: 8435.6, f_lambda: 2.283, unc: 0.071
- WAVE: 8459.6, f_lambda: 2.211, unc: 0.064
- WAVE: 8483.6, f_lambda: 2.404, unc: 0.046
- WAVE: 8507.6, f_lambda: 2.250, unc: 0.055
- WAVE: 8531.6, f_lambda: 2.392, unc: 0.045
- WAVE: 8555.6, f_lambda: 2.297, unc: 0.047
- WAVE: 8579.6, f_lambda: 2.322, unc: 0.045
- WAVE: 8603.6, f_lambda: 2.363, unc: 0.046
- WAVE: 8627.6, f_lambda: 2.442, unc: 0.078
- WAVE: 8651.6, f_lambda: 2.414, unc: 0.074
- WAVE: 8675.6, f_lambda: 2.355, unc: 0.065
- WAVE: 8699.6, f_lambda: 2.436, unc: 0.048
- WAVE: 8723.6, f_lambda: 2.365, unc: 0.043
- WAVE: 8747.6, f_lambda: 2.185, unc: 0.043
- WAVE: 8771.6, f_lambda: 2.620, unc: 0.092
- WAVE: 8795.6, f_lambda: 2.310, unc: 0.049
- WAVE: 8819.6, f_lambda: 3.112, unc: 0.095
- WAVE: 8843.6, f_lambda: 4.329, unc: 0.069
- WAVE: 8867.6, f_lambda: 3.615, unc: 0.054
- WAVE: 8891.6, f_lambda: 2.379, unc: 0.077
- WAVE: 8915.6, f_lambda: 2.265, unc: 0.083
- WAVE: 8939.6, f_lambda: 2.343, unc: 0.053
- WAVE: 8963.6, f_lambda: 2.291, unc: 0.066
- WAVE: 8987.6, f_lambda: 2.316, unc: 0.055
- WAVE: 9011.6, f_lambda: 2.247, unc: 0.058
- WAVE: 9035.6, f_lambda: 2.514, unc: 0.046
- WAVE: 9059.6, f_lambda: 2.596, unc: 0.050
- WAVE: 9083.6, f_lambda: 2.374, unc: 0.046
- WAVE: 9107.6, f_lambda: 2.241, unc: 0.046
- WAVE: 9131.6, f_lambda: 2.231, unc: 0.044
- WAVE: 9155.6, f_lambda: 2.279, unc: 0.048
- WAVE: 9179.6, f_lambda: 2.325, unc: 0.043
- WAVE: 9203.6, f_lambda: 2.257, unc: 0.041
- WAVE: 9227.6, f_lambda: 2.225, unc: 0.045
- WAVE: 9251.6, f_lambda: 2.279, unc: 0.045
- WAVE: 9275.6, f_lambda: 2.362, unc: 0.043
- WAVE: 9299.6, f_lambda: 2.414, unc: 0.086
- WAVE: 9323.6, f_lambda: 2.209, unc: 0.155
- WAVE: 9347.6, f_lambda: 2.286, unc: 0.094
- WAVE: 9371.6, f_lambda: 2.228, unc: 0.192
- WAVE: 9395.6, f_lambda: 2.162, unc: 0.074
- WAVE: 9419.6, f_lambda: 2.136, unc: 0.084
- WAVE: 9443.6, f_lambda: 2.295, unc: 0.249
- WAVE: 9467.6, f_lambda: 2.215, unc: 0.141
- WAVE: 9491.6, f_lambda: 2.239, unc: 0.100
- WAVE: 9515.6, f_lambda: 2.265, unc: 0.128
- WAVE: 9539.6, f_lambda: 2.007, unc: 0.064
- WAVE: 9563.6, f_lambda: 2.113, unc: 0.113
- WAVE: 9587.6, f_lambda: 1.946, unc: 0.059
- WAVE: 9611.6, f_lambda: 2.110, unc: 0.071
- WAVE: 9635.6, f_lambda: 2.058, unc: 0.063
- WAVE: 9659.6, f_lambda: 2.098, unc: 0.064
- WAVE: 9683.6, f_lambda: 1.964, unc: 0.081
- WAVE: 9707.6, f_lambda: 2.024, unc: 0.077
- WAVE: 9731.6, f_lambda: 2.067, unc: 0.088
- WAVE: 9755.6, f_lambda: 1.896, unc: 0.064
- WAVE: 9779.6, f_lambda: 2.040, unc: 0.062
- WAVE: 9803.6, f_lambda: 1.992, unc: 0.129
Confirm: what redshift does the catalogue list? 0.346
